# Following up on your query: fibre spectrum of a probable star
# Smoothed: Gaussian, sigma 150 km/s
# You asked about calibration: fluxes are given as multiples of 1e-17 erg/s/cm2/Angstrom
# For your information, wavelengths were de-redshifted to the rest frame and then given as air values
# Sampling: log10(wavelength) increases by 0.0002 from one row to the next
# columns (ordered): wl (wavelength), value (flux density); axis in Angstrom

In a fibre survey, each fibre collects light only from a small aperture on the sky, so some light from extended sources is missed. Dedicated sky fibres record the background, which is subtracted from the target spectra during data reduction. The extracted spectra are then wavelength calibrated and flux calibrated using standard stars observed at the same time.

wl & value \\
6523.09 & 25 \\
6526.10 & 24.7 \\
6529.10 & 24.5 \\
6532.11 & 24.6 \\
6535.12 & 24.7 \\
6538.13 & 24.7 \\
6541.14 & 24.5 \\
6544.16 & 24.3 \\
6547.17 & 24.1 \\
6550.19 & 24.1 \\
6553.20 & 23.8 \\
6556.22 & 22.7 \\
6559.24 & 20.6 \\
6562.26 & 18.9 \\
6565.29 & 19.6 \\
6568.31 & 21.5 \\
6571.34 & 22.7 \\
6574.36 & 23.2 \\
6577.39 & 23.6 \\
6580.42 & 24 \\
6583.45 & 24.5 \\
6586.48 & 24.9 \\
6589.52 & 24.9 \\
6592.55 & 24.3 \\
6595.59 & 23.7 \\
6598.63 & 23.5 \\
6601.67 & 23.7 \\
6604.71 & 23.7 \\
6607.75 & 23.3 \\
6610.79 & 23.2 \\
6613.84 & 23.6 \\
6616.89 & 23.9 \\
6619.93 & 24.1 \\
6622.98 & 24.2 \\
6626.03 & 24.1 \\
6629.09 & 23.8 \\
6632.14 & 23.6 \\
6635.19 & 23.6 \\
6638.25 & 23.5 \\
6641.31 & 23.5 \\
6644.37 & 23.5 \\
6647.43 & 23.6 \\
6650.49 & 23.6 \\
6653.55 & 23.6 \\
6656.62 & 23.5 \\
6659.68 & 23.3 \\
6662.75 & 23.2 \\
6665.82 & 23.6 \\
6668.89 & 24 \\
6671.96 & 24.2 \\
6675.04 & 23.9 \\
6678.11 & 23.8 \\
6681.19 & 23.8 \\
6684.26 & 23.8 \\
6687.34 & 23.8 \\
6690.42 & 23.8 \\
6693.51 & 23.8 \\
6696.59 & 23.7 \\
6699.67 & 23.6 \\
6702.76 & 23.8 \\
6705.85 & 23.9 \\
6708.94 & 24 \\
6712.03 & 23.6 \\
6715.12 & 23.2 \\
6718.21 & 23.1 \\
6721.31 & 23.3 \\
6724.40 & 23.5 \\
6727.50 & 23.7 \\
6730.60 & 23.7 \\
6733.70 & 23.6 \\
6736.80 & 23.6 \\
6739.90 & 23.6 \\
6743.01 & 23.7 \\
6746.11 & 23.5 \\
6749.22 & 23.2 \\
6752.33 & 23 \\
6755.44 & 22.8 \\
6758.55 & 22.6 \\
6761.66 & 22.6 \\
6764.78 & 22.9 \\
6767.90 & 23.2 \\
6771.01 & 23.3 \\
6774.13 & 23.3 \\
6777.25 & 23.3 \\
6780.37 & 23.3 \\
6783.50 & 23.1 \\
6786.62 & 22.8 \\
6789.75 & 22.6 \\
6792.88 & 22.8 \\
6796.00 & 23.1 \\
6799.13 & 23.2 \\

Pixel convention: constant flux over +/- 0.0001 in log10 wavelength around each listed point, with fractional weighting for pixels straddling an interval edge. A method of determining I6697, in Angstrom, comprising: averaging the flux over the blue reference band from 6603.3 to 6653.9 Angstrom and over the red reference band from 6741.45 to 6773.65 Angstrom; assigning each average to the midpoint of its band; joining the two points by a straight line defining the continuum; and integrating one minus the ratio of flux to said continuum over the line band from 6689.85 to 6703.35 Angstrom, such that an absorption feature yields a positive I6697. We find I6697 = -0.2 Angstrom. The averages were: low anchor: 23.7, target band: 23.7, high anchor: 23.1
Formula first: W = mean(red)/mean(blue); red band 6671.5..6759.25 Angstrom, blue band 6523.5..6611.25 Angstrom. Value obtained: 1.0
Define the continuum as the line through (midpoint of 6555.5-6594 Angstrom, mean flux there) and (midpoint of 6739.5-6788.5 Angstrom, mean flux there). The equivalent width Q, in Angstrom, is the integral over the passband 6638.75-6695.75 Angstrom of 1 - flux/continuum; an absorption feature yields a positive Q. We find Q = -1.9 Angstrom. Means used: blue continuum 22.7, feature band 23.7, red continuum 23.1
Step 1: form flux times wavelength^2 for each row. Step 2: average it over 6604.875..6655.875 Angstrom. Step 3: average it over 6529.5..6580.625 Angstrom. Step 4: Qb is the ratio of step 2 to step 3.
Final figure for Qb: 1.05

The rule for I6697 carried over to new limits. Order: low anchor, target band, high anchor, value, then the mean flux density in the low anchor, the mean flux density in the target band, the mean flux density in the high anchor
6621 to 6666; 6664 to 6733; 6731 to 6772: -0.9 Angstrom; 23.6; 23.7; 23.2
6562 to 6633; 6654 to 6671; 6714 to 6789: -0.1 Angstrom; 23.4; 23.5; 23.2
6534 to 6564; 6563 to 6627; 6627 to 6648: -0.2 Angstrom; 23.2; 23.5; 23.6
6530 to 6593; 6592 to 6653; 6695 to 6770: -0.9 Angstrom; 23.3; 23.7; 23.4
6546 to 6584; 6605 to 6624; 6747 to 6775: -0.9 Angstrom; 22.5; 23.7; 23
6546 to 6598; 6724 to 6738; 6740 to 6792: -0.3 Angstrom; 23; 23.6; 23.1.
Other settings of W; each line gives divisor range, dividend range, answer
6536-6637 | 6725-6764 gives 0.99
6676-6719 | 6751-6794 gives 0.97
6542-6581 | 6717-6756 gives 1.04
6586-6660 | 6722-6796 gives 0.98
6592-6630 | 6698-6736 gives 0.99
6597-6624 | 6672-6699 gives 1.01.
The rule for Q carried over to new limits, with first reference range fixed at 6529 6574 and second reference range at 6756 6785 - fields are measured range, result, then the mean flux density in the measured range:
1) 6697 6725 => -0.6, 23.6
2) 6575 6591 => -0.9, 24.3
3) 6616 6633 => -0.7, 24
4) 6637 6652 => -0.3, 23.5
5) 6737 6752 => -0.3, 23.5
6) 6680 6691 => -0.4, 23.8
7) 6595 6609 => -0.4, 23.6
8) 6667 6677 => -0.4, 24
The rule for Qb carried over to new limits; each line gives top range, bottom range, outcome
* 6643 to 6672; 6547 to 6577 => 1.10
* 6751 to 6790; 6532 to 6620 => 1.04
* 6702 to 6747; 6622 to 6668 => 1.02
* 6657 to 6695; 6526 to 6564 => 1.05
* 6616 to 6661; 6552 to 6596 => 1.06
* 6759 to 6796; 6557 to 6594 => 1.08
